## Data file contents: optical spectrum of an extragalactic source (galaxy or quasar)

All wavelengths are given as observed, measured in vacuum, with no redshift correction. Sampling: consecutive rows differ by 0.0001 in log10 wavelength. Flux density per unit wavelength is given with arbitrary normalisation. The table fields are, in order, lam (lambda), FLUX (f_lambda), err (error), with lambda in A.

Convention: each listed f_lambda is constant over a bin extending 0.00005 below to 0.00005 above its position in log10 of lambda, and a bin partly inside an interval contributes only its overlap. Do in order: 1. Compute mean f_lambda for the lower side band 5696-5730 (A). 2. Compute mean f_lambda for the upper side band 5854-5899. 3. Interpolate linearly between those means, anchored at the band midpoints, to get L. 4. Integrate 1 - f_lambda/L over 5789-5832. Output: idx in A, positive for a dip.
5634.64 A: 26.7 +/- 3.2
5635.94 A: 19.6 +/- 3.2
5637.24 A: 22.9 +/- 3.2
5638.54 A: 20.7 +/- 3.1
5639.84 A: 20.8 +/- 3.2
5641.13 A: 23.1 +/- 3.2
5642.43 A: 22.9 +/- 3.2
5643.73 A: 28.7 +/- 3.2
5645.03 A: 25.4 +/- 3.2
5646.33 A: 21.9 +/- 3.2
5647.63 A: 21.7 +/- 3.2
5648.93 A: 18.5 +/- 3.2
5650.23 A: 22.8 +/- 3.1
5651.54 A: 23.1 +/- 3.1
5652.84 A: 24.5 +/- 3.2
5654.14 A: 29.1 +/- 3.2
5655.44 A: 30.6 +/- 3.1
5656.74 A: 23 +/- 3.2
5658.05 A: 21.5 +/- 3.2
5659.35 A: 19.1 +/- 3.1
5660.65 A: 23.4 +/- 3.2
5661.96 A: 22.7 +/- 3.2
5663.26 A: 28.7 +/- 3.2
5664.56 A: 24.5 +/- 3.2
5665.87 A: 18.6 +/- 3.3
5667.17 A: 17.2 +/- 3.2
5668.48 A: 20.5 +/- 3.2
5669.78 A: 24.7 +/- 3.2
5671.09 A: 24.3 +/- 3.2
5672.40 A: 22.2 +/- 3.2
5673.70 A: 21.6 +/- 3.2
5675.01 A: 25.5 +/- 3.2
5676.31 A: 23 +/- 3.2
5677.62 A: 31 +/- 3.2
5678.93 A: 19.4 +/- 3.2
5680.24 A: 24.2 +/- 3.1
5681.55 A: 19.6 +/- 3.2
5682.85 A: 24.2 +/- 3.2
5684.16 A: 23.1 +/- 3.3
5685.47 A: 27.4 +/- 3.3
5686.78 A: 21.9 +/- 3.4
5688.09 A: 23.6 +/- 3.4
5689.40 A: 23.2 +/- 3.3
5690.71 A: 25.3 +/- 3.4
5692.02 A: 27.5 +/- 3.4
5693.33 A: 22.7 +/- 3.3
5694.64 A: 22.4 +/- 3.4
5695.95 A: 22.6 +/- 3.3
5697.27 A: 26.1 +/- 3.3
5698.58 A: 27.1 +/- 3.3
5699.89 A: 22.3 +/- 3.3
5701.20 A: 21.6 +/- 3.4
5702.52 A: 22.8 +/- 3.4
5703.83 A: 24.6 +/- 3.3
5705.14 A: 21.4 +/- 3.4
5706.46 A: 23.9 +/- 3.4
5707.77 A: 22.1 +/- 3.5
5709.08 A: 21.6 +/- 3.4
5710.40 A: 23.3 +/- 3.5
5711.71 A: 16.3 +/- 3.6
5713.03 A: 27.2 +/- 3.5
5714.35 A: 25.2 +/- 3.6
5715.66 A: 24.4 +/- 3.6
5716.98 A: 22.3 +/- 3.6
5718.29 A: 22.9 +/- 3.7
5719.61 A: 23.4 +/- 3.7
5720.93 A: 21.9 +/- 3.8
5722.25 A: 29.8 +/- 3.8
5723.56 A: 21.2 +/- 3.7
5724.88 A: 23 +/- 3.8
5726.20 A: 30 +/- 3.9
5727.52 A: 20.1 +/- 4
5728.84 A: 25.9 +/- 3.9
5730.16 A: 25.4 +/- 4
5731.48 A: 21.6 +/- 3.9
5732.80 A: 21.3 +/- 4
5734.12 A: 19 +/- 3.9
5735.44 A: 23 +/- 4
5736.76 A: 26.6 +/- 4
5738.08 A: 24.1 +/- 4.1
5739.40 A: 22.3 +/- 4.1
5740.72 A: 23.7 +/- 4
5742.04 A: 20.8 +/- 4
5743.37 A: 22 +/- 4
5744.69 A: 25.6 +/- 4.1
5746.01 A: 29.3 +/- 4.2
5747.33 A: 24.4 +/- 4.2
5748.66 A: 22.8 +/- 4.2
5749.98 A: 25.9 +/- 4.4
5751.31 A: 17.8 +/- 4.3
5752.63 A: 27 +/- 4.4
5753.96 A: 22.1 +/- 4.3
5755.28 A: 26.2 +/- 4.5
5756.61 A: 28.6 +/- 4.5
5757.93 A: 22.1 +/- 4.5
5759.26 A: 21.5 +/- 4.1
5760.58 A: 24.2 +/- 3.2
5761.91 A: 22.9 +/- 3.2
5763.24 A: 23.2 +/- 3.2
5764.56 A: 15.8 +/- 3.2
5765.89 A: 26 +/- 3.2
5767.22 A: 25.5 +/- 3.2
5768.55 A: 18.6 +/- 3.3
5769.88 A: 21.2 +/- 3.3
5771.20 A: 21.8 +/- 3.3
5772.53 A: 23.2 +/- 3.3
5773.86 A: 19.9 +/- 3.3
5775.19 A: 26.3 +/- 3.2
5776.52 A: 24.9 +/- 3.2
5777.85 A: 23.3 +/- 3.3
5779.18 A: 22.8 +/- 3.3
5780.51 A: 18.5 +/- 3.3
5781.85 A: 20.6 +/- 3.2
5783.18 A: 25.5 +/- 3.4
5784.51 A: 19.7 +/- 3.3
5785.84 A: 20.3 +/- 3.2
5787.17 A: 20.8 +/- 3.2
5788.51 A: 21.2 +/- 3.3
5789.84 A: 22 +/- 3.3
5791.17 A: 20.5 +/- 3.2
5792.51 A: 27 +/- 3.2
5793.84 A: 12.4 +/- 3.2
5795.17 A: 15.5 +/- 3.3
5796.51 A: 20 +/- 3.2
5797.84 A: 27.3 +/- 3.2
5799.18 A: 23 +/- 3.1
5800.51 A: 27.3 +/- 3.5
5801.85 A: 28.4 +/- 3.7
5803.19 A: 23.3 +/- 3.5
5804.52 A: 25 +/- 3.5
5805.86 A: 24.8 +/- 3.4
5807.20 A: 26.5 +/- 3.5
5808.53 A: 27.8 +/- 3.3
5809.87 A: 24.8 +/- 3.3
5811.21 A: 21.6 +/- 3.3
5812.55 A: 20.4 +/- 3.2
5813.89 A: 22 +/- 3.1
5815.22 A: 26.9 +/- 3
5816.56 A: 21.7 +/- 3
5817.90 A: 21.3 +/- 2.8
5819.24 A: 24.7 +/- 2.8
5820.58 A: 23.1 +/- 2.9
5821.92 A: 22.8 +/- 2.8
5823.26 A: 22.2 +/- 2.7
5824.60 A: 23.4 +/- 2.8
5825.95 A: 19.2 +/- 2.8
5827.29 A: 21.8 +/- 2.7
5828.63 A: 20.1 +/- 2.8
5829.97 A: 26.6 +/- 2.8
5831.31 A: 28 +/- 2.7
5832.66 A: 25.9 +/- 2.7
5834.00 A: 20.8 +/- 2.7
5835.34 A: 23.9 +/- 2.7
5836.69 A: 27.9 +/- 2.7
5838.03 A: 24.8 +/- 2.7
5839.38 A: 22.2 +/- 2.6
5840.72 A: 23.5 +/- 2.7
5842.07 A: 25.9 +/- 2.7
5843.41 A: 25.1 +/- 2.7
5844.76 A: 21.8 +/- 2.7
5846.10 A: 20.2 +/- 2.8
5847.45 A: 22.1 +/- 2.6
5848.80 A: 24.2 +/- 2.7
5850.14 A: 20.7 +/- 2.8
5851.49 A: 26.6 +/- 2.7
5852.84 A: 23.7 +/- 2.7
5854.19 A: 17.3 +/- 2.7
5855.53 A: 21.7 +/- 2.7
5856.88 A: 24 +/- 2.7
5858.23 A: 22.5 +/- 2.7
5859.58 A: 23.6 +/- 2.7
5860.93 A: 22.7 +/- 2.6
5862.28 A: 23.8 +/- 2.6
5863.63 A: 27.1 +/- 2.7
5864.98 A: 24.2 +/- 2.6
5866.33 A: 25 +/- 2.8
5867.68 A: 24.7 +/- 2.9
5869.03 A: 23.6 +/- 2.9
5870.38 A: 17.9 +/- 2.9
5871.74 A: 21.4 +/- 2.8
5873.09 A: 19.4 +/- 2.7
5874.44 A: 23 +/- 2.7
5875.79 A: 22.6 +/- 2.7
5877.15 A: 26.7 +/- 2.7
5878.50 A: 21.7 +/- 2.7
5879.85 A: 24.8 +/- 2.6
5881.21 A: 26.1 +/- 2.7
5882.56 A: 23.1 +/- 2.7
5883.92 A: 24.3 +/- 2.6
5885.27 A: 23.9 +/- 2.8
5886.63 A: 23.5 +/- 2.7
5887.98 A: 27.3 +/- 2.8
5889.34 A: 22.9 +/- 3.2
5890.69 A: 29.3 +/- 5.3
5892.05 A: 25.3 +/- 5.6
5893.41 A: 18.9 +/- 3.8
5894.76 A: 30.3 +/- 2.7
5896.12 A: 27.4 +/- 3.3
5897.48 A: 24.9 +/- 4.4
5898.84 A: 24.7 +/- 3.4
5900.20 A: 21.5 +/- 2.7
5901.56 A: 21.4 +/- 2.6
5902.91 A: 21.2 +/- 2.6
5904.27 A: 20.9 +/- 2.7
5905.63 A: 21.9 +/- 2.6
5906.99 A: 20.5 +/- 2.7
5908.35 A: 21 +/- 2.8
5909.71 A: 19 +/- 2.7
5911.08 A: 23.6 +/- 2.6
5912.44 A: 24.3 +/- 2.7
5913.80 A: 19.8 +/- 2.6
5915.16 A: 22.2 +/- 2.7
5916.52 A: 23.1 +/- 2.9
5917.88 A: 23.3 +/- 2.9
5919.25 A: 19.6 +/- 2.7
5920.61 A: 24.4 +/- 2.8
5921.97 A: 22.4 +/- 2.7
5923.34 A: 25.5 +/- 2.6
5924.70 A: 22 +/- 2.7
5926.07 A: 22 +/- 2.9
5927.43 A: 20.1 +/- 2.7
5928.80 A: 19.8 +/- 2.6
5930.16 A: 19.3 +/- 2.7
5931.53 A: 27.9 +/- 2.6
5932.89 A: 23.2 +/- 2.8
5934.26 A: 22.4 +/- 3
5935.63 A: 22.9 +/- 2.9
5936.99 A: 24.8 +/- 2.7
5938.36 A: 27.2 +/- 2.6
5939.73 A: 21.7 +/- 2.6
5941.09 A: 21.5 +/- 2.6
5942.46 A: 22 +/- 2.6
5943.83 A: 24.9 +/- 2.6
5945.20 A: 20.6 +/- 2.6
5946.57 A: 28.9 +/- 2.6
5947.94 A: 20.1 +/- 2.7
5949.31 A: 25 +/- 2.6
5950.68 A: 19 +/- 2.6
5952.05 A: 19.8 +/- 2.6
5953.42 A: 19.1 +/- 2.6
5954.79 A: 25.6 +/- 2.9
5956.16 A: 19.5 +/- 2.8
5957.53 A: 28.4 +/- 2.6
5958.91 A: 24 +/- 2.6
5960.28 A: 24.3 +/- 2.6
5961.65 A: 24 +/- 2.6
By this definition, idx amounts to 1.1 A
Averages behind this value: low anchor 23.6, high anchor 23.9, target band 23.2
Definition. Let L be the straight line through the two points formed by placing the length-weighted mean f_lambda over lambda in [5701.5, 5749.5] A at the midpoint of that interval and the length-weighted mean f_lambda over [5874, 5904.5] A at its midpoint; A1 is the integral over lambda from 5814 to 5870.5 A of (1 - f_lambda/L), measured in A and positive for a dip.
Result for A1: 1.5 A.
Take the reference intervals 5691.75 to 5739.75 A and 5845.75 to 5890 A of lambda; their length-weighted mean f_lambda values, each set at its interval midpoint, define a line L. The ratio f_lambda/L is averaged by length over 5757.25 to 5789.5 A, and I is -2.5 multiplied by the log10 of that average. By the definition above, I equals 0.06 mag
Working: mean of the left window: 23.5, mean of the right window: 23.2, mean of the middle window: 22.1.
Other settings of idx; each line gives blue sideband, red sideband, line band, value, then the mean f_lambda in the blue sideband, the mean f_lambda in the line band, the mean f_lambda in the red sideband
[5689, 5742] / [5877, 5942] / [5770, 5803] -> 1.72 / 23.5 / 22.2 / 23.2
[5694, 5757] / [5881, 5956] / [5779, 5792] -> 1.24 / 23.6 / 21.2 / 23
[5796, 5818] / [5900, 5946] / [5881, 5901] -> -1.72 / 24.4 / 24.8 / 22.3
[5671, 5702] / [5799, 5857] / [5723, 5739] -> 0.22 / 23.8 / 23.4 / 23.6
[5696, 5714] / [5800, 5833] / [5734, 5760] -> -0.46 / 23.1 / 23.8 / 23.9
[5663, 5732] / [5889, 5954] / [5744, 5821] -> 0.58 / 23.5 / 23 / 22.8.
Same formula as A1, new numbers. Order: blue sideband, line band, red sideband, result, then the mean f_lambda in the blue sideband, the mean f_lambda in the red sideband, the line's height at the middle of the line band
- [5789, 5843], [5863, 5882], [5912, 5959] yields -0.28 A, 23.4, 22.7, 23.1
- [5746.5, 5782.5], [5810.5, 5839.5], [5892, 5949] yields -0.52 A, 22.9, 22.8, 22.9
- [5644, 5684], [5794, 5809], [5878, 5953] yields -0.55 A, 23.3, 23.1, 23.2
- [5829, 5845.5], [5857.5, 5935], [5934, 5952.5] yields 1.82 A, 24.6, 23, 23.7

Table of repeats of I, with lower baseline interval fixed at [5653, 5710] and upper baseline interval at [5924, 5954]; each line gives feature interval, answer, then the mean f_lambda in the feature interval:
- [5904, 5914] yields 0.06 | 21.5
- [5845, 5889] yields -0.02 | 23.2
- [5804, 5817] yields -0.05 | 24.2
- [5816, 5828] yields 0.03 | 22.2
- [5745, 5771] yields -0.01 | 23.4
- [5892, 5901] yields -0.09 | 24.6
